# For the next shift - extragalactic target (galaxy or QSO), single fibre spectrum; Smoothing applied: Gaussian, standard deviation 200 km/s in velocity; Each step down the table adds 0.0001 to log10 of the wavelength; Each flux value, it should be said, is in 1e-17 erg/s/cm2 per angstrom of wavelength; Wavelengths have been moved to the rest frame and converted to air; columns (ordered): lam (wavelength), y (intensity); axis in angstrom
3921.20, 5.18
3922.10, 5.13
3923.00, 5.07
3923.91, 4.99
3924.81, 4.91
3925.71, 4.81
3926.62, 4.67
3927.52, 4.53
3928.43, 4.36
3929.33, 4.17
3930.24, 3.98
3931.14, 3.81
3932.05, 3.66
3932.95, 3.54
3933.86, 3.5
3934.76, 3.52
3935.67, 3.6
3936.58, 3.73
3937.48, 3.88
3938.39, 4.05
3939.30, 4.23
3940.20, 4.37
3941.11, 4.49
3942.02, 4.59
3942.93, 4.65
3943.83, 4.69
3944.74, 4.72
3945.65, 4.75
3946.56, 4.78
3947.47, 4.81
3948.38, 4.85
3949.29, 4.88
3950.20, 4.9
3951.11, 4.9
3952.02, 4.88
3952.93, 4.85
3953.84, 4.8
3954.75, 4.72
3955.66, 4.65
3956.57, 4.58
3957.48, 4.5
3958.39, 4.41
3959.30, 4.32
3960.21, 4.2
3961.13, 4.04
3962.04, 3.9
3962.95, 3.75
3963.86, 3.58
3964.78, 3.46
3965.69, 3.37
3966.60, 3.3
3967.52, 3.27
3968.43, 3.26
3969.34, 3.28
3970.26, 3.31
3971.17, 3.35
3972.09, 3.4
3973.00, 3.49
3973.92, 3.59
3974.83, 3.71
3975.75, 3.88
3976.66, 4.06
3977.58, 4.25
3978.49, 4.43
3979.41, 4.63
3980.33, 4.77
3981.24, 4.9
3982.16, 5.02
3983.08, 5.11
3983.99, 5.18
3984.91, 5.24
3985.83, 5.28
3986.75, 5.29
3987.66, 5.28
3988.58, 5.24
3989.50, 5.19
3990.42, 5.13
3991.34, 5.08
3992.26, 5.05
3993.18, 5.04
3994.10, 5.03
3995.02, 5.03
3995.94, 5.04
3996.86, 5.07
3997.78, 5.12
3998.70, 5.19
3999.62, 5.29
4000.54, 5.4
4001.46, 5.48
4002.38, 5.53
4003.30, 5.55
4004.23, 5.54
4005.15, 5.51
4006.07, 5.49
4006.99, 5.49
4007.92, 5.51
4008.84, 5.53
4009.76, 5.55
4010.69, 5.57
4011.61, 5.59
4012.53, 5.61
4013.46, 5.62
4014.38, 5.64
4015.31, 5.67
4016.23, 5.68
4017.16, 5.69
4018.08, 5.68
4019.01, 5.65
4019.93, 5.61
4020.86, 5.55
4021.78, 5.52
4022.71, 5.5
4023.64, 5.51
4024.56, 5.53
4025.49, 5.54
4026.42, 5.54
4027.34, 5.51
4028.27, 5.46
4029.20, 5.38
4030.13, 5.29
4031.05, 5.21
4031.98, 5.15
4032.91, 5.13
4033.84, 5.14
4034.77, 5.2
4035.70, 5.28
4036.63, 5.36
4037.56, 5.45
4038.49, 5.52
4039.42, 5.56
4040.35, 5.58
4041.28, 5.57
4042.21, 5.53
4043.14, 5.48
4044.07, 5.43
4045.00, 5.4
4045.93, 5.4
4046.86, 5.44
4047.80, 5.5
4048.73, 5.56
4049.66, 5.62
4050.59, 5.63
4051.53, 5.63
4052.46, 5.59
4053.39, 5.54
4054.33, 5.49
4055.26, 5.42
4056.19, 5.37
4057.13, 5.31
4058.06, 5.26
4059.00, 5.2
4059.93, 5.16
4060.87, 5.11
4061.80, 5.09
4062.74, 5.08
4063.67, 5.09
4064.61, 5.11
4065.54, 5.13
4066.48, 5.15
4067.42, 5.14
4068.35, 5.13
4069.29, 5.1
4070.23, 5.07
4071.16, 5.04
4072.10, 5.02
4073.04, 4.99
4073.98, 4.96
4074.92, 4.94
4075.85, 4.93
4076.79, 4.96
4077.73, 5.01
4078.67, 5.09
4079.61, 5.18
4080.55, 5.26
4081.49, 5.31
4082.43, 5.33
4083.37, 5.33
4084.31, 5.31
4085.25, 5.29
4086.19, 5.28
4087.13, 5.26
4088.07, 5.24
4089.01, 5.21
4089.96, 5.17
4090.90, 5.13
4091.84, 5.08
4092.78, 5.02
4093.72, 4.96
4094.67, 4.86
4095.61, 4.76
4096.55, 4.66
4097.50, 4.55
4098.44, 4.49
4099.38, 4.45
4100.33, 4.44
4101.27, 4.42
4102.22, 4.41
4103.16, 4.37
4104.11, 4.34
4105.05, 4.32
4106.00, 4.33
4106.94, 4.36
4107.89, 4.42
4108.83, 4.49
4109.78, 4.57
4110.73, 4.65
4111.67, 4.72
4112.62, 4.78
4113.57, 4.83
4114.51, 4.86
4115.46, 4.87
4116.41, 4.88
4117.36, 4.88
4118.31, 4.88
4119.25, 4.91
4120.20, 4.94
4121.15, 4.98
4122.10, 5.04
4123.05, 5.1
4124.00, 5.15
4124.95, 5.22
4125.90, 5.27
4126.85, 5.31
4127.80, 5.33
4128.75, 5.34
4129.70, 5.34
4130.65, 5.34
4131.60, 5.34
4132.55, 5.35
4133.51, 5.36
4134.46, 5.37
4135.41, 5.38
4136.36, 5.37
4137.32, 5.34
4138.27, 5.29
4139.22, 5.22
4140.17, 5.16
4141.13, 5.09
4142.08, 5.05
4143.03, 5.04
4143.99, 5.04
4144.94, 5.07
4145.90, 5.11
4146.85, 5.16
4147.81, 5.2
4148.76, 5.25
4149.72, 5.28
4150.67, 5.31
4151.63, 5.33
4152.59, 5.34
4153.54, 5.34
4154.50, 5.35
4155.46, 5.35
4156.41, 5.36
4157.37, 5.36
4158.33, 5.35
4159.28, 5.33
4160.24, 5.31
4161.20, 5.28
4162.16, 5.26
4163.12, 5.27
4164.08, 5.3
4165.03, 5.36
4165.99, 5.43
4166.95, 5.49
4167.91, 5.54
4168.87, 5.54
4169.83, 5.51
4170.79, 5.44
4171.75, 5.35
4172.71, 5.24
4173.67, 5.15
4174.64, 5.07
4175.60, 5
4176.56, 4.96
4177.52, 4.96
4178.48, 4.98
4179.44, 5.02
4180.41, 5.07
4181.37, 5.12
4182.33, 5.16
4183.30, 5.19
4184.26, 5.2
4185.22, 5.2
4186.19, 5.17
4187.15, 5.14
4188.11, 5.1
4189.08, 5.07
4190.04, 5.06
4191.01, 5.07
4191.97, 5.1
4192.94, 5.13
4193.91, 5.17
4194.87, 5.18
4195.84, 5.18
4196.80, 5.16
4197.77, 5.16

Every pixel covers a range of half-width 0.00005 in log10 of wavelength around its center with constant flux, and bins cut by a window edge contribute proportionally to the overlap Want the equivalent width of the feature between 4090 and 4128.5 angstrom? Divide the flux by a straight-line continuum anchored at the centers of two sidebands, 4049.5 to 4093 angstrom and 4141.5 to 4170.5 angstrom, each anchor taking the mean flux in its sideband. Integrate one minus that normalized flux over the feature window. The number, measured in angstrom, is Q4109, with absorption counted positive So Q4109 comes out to 3.4 angstrom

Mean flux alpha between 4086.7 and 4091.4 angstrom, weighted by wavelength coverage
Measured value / 5.2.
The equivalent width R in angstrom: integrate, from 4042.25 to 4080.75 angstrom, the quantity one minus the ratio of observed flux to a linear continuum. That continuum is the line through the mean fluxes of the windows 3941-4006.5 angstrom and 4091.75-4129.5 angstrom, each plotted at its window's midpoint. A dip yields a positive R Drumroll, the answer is -4.3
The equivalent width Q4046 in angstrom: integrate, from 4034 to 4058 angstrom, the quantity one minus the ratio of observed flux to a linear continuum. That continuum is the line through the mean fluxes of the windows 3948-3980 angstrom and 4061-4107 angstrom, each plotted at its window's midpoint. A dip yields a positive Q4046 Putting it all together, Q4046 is -4.1 angstrom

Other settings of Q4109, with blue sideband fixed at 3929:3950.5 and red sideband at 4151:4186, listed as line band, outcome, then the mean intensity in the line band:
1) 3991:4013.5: -4.10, 5.35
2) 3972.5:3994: -1.39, 4.74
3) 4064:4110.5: -0.04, 4.9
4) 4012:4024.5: -2.74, 5.61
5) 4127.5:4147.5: -0.45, 5.24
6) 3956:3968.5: 1.35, 3.88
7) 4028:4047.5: -2.89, 5.38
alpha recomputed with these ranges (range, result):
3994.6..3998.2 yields 5.07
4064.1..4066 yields 5.12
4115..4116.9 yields 4.86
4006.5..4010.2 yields 5.52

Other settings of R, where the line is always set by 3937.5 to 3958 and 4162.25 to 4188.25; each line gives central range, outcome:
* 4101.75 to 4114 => 1.33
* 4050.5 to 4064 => -1.10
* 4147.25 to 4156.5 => -0.26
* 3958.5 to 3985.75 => 3.97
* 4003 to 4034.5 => -4.40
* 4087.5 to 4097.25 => 0.02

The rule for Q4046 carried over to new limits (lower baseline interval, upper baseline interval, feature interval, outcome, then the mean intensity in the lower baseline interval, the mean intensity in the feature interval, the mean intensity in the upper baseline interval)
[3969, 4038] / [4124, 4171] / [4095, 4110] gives 2.2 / 5.11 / 4.46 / 5.3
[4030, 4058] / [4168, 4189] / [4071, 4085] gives 0.6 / 5.43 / 5.11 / 5.17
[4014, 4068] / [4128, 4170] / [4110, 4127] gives 1.2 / 5.41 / 4.95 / 5.3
